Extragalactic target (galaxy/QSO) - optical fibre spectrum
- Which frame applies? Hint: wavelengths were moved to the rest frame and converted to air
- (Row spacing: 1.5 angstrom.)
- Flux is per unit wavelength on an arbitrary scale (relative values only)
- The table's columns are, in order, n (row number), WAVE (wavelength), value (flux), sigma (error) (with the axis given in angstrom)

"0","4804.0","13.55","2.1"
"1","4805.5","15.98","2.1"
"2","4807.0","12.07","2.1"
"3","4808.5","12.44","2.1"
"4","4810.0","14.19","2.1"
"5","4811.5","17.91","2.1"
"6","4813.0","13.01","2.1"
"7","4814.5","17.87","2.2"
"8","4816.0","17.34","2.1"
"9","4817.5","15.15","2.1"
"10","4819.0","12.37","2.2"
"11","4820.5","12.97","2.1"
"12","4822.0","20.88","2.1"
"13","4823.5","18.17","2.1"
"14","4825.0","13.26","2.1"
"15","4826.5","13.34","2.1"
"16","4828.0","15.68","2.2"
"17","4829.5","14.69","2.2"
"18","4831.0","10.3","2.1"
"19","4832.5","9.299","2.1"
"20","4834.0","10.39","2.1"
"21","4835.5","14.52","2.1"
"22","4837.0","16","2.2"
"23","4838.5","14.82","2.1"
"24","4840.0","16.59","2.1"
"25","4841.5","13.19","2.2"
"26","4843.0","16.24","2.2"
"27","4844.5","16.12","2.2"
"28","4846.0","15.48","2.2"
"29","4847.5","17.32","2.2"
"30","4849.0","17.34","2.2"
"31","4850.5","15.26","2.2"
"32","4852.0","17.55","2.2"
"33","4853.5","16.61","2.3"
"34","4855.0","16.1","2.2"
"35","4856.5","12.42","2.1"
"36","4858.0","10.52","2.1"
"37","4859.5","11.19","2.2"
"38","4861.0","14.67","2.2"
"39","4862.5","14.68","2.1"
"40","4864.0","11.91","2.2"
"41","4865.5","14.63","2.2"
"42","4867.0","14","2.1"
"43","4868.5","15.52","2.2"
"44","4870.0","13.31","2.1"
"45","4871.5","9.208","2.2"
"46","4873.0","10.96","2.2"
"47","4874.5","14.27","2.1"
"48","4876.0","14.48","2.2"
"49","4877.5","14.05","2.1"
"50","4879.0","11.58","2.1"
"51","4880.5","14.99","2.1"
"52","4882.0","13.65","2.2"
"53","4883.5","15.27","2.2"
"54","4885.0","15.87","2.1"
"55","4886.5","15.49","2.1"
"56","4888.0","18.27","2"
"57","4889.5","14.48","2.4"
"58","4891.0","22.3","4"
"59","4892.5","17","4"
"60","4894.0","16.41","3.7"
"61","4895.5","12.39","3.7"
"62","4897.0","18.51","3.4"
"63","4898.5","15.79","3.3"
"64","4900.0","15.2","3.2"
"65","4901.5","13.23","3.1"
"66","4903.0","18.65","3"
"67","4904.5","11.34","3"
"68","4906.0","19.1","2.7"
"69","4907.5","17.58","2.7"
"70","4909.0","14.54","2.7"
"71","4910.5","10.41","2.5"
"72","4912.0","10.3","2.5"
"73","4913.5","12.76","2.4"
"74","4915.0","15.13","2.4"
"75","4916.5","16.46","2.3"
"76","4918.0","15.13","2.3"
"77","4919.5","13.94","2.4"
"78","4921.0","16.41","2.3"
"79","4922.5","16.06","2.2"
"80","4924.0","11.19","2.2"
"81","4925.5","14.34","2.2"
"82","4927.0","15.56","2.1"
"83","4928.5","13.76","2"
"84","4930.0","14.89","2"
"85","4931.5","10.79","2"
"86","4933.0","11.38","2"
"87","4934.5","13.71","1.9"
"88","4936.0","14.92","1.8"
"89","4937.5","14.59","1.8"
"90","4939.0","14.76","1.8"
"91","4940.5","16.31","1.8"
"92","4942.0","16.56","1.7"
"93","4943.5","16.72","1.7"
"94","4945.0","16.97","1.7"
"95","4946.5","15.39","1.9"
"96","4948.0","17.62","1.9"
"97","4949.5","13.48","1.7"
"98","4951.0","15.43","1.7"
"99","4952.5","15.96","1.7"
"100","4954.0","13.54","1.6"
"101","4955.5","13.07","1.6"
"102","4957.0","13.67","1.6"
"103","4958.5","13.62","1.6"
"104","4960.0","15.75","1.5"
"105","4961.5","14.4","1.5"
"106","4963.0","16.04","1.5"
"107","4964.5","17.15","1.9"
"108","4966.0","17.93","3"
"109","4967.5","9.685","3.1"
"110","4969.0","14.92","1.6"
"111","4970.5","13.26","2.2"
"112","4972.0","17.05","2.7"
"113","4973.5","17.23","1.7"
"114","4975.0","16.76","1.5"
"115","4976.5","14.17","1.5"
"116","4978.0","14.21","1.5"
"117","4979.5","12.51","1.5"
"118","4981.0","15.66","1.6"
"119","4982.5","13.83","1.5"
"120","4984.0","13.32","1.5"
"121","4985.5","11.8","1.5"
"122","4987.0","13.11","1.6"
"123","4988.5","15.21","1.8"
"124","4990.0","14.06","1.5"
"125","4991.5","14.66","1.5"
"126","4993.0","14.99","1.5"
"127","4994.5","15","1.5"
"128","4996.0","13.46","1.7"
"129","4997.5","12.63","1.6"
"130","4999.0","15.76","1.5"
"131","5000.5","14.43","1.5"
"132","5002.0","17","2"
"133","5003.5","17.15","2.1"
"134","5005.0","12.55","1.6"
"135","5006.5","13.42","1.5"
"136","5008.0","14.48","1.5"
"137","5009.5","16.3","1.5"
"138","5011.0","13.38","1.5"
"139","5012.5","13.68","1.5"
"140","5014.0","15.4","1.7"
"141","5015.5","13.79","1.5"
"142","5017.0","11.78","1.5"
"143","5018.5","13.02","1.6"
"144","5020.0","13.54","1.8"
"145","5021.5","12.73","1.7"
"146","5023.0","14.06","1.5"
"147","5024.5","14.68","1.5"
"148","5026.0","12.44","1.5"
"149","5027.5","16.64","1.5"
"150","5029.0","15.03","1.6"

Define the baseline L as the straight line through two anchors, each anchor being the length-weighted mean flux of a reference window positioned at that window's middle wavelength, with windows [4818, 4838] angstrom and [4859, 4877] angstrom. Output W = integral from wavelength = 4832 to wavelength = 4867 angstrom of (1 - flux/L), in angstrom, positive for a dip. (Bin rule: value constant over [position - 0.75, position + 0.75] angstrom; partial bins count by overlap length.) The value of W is -2.27 angstrom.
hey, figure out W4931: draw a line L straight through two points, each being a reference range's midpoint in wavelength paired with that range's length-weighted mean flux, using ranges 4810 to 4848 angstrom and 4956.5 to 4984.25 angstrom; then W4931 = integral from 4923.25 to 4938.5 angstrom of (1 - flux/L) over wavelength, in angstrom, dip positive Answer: 1.4 angstrom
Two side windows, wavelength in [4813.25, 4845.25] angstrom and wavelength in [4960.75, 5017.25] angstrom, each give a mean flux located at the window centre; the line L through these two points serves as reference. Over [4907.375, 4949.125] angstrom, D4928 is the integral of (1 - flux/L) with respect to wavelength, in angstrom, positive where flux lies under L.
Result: 0.24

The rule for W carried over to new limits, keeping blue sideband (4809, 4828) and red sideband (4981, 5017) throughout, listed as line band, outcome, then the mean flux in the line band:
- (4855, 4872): 2.3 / 13.1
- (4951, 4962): 0.2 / 14.4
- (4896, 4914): 0.2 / 14.8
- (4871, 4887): 1.5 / 13.7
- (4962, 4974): -0.7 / 15.3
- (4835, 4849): -0.3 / 15.7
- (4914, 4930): 0.0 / 14.8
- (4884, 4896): -1.2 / 16.6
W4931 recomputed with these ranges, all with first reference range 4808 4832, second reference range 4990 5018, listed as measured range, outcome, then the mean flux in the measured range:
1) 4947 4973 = -0.62 angstrom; 14.9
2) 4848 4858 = -0.45 angstrom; 15.5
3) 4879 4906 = -1.93 angstrom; 15.8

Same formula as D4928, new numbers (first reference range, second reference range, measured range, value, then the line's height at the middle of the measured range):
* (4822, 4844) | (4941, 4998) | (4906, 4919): 0.2 angstrom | 14.6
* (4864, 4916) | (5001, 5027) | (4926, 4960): -0.6 angstrom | 14.4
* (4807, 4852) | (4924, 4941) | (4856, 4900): 0.0 angstrom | 14.4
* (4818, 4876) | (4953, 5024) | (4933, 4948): -1.2 angstrom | 14.3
